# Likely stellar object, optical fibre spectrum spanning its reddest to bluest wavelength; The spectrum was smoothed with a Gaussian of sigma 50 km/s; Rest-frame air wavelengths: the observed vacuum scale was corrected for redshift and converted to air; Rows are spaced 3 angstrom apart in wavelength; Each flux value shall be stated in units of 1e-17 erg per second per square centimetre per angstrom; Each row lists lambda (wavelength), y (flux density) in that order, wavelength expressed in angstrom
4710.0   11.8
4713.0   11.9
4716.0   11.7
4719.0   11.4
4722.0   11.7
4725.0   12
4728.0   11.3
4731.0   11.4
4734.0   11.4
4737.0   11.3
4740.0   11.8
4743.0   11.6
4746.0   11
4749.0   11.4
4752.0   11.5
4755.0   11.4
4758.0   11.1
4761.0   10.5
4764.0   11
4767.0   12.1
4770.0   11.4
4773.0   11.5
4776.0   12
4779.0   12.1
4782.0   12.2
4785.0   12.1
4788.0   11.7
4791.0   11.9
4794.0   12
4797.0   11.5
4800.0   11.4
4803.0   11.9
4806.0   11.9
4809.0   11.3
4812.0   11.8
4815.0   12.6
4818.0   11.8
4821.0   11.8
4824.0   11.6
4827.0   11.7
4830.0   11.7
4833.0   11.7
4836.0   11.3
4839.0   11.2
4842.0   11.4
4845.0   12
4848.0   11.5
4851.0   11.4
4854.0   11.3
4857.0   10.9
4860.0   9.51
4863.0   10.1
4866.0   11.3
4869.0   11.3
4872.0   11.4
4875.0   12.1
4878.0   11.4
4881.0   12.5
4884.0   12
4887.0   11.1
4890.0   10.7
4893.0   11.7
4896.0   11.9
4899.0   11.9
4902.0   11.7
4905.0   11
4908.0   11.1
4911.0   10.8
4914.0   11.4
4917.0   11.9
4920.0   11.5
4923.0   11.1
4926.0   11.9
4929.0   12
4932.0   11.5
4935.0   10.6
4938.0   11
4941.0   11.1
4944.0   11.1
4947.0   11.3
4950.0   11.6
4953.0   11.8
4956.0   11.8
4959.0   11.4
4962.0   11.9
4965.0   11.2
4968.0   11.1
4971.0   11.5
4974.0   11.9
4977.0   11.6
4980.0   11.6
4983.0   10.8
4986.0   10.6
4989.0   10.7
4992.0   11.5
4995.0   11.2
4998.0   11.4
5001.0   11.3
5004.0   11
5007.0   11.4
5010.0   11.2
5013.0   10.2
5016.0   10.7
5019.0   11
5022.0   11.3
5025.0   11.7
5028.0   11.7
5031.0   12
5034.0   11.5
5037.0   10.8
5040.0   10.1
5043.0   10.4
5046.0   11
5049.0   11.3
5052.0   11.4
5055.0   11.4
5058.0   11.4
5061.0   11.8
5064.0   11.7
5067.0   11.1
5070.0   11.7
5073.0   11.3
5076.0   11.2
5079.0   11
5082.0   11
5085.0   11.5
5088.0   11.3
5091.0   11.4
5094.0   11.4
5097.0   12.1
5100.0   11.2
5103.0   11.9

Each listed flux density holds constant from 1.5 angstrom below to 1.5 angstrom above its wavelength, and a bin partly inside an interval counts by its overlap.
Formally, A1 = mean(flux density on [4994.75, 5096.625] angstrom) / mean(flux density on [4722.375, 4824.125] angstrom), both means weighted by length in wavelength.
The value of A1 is 1.0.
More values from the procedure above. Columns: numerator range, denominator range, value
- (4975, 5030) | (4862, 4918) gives 0.98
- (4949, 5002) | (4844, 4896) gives 1.01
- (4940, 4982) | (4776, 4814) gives 0.97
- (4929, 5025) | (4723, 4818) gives 0.97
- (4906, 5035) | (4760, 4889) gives 0.98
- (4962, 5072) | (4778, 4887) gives 0.97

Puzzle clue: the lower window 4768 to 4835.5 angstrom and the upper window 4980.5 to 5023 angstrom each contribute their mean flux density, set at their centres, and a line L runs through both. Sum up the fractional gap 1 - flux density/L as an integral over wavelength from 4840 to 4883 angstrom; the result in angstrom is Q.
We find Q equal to 1.0 angstrom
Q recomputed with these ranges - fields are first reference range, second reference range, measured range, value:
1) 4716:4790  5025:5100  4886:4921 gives 0.12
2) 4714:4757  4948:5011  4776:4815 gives -1.34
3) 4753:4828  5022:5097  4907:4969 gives 0.50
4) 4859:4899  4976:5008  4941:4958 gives -0.35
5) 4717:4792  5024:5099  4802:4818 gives -0.53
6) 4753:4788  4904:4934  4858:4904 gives 0.37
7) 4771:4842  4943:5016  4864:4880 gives 0.13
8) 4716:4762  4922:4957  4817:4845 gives -0.48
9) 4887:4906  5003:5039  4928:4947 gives 0.29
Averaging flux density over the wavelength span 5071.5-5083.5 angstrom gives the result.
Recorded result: 11.1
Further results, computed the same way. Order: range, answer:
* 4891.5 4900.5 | 11.8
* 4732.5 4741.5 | 11.5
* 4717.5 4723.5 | 11.5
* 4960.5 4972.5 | 11.4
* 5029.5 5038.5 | 11.4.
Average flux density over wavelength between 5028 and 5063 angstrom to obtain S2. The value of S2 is 11.2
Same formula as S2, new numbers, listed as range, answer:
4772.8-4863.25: 11.6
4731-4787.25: 11.5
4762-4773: 11.5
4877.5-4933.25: 11.5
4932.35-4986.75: 11.3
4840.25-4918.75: 11.4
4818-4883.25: 11.4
